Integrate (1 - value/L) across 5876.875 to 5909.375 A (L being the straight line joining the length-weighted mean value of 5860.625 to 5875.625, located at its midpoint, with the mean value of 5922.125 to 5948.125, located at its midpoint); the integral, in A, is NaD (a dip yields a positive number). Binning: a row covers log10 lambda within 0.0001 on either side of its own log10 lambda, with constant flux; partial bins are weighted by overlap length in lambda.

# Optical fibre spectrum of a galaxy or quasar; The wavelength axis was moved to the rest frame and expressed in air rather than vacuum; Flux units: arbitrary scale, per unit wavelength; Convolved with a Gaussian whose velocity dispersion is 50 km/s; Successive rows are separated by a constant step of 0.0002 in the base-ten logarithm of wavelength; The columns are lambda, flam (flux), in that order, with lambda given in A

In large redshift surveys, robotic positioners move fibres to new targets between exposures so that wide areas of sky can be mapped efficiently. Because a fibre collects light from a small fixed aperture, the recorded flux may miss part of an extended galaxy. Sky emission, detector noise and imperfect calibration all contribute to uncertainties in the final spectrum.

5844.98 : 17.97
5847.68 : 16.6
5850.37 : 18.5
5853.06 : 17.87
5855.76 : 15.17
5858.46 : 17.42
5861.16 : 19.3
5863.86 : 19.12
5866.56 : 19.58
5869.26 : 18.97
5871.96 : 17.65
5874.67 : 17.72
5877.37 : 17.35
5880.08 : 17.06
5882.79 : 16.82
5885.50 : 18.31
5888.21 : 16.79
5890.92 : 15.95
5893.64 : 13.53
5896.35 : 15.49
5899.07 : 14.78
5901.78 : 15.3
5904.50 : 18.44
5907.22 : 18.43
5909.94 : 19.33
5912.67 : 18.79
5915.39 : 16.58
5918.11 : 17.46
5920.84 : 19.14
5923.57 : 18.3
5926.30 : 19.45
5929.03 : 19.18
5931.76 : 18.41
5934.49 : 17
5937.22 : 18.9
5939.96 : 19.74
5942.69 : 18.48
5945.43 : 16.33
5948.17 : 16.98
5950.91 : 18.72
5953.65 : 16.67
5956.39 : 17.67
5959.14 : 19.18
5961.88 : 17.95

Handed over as 3.5 A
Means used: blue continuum 18.7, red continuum 18.3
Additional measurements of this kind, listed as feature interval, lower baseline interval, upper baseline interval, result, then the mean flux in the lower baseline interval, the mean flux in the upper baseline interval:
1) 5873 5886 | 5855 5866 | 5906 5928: 0.5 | 18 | 18.4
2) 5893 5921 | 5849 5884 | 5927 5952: 1.6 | 17.9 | 18.2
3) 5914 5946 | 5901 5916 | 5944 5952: -1.3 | 18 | 17.3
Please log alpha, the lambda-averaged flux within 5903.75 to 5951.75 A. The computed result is 18.3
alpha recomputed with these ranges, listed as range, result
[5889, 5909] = 16.1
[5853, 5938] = 17.6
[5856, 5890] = 17.9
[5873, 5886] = 17.4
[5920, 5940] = 18.7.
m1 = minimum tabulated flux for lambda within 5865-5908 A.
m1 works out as 13.53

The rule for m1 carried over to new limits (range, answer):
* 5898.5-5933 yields 14.78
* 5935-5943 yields 18.48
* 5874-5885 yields 16.82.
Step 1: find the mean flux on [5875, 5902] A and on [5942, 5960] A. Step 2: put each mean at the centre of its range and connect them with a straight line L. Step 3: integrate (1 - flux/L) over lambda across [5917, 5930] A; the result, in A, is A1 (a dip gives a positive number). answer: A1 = -1.29 A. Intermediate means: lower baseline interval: 16.2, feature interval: 18.7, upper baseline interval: 17.6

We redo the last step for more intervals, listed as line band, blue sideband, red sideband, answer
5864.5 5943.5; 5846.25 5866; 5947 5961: 0.6 A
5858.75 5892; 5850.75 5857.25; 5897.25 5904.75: -3.1 A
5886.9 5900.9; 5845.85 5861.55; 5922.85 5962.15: 1.9 A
